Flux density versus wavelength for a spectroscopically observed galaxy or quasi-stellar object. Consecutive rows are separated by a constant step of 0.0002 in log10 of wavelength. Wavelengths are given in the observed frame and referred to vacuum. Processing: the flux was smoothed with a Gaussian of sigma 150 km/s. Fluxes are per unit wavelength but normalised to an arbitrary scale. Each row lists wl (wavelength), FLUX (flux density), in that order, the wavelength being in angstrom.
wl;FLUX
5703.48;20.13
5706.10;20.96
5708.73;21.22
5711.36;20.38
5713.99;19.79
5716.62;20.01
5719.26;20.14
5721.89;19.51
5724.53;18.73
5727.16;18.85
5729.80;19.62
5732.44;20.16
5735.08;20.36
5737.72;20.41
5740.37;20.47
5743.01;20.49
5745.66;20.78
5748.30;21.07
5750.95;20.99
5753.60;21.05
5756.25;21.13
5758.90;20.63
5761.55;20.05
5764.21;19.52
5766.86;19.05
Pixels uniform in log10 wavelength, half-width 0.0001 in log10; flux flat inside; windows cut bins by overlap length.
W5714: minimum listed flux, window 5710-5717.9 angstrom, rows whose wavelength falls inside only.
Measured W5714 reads 19.79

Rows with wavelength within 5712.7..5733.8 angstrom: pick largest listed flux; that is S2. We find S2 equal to 20.16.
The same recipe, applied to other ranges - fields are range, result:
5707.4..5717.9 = 21.22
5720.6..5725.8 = 19.51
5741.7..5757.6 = 21.13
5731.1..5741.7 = 20.47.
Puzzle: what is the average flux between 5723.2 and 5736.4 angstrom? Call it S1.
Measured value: 19.5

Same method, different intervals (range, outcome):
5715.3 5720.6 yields 20.1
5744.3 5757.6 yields 21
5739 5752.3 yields 20.8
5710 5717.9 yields 20.1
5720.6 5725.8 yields 19.1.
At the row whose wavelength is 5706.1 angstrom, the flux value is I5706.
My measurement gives 20.96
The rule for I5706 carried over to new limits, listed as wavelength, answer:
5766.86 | 19.05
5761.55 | 20.05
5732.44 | 20.16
